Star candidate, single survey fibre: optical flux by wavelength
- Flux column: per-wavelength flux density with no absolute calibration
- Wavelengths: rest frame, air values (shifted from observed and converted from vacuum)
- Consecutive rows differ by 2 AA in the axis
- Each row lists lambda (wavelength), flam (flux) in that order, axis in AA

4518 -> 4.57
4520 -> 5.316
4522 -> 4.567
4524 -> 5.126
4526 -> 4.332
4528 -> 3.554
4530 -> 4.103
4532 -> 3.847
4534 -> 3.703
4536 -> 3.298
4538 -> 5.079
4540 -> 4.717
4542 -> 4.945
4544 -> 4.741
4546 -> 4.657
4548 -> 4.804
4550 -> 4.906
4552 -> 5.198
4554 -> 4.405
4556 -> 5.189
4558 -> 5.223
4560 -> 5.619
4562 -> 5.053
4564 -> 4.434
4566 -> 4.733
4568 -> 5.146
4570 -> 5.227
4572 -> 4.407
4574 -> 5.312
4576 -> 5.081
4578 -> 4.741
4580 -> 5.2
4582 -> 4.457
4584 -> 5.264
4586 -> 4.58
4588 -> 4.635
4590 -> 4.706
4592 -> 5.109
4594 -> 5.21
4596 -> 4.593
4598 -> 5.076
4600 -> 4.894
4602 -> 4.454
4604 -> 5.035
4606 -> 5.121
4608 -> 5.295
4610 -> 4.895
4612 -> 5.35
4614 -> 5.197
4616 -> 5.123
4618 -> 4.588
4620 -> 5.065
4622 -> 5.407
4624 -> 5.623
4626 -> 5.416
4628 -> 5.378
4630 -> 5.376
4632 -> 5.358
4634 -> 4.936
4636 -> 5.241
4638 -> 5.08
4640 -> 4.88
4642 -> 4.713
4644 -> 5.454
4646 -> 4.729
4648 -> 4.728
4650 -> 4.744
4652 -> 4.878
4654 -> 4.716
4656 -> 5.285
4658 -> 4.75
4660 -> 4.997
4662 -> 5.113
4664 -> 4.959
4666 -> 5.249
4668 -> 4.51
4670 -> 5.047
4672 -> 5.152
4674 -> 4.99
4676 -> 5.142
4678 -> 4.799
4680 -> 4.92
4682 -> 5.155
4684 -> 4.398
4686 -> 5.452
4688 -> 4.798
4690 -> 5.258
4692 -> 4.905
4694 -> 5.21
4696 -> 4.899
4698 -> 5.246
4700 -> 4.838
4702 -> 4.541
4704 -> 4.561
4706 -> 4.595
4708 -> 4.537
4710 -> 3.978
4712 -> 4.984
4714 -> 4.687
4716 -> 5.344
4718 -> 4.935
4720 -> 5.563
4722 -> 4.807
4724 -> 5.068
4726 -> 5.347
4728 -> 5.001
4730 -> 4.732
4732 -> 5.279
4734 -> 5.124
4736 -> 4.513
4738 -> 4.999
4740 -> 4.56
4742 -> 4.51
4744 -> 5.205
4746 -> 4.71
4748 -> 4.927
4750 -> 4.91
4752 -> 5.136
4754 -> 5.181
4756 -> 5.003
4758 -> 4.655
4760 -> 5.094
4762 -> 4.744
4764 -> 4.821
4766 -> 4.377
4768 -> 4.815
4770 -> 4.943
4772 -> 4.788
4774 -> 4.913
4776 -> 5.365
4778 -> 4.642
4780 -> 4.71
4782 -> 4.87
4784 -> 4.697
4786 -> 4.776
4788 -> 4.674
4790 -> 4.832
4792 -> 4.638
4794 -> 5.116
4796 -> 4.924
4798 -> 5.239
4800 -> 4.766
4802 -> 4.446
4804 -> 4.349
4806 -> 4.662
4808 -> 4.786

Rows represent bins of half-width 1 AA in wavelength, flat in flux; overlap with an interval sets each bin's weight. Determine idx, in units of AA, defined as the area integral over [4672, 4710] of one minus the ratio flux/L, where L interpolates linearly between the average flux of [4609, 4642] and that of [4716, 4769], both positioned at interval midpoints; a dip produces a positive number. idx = 1.1 AA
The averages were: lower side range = 5.17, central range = 4.88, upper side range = 4.93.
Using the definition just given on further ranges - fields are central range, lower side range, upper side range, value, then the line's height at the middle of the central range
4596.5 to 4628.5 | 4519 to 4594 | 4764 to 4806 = -2.35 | 4.76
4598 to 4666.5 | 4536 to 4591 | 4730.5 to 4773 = -2.59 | 4.87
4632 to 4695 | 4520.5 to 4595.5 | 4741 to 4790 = -2.39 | 4.8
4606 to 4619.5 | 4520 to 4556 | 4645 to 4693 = -0.90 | 4.76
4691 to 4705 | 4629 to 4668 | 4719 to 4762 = 0.26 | 4.98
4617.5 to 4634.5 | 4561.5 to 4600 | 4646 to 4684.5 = -1.24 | 4.91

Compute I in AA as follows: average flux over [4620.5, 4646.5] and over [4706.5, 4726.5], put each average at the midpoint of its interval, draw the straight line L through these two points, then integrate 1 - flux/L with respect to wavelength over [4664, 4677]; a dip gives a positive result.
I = 0.2 AA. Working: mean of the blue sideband 5.21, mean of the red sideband 4.91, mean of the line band 5.01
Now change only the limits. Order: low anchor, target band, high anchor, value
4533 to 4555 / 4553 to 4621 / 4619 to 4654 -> -1.8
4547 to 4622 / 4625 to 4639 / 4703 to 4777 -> -0.9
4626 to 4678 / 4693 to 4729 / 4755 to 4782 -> 0.2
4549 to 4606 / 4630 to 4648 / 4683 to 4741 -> -0.5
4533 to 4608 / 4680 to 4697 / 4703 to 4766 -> -0.5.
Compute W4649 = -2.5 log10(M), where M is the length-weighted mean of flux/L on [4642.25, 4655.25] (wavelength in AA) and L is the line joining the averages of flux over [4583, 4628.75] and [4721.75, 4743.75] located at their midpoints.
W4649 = 0.03 mag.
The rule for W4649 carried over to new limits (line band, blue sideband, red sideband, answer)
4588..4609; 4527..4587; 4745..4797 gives -0.04 mag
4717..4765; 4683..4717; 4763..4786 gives -0.03 mag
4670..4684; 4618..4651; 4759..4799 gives 0.01 mag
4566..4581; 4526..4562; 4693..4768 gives -0.08 mag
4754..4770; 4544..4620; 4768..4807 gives 0.00 mag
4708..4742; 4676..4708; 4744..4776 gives 0.00 mag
